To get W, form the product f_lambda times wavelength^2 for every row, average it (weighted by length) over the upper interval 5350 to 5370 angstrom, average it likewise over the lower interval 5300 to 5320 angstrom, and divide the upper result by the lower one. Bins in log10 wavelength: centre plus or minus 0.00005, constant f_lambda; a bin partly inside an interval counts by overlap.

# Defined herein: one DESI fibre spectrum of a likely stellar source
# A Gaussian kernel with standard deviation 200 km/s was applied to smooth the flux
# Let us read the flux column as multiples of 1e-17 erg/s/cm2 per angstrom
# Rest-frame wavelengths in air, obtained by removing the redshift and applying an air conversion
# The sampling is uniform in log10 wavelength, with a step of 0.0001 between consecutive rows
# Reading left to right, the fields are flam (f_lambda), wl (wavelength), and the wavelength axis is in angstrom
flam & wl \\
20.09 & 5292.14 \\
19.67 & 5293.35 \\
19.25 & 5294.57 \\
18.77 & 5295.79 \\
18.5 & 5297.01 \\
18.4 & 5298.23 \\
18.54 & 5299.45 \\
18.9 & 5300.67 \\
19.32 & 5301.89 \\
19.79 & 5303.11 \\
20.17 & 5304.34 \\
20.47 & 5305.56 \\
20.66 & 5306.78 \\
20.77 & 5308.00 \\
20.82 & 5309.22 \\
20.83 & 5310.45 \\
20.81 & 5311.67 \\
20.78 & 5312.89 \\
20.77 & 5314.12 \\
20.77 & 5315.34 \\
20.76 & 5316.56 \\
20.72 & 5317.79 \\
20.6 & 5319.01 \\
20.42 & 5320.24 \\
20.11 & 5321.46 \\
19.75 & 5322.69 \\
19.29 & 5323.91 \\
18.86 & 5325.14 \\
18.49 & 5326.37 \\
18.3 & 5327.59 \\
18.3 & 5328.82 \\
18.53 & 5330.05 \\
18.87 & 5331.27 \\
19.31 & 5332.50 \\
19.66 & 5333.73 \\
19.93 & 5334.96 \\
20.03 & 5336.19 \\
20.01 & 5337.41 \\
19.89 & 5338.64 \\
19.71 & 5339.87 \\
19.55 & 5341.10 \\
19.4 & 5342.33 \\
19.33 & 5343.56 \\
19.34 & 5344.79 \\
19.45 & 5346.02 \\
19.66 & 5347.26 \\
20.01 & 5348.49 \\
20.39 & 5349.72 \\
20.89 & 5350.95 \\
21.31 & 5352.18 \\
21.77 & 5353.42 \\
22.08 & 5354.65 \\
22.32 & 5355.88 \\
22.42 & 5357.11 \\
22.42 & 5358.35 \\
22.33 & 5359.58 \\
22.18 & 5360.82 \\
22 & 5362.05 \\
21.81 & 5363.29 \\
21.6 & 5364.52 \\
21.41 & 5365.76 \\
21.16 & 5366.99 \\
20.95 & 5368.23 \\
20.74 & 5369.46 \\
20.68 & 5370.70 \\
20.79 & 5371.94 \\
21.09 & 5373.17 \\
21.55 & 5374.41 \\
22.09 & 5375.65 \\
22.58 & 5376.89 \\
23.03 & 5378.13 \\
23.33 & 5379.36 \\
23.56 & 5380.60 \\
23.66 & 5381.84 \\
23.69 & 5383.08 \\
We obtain 1.08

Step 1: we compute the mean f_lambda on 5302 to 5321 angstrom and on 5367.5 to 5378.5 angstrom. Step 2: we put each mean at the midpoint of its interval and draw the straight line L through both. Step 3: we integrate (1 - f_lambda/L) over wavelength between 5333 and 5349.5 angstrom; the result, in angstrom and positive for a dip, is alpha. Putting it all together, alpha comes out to 1.0 angstrom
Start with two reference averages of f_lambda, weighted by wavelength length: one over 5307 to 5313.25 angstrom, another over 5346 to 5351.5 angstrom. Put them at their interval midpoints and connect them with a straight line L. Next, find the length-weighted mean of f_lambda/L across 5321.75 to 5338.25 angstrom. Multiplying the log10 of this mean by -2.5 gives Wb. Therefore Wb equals 0.07 mag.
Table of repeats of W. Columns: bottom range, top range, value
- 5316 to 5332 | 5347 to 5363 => 1.12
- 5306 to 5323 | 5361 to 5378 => 1.06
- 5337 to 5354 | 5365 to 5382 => 1.10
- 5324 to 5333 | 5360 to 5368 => 1.17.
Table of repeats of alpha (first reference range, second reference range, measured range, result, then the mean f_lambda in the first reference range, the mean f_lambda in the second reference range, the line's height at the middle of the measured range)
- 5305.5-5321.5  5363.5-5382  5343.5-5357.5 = 0.4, 20.7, 21.8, 21.4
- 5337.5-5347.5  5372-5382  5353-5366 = -0.7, 19.5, 22.5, 21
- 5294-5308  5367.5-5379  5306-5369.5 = 0.2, 19.4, 21.5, 20.5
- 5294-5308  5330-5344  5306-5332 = -0.6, 19.4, 19.6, 19.5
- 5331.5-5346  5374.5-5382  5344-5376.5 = 0.2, 19.6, 22.9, 21.4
